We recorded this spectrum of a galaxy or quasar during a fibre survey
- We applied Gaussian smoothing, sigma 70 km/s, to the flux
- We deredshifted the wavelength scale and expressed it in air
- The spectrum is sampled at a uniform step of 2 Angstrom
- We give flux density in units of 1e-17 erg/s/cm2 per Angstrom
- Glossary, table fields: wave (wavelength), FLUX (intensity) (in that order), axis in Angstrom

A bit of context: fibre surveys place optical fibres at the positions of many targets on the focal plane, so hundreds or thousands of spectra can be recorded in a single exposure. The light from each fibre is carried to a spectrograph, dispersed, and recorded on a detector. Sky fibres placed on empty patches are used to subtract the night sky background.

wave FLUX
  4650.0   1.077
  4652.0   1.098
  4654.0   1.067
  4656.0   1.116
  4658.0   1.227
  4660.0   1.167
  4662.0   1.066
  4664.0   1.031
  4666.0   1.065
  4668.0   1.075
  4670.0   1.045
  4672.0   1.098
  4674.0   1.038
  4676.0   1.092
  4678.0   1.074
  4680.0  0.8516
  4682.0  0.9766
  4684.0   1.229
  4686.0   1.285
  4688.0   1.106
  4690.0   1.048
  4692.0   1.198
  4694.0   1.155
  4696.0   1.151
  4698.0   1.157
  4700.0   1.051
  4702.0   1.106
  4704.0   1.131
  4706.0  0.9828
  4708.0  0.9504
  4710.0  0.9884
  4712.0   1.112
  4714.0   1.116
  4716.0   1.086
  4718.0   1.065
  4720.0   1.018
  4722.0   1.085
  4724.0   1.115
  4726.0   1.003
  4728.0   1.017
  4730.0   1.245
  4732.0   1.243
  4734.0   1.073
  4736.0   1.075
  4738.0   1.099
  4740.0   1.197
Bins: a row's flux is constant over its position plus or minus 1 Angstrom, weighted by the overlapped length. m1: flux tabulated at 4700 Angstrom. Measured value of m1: 1.051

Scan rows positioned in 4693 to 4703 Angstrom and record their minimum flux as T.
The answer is 1.051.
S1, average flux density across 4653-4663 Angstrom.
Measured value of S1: 1.13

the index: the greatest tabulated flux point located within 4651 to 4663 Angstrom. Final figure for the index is 1.227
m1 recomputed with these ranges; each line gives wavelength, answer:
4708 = 0.9504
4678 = 1.074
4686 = 1.285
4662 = 1.066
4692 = 1.198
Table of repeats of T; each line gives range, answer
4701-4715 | 0.9504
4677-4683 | 0.8516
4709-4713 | 0.9884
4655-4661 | 1.116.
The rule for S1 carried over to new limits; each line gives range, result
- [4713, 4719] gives 1.09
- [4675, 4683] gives 0.999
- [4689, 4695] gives 1.13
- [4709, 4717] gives 1.08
